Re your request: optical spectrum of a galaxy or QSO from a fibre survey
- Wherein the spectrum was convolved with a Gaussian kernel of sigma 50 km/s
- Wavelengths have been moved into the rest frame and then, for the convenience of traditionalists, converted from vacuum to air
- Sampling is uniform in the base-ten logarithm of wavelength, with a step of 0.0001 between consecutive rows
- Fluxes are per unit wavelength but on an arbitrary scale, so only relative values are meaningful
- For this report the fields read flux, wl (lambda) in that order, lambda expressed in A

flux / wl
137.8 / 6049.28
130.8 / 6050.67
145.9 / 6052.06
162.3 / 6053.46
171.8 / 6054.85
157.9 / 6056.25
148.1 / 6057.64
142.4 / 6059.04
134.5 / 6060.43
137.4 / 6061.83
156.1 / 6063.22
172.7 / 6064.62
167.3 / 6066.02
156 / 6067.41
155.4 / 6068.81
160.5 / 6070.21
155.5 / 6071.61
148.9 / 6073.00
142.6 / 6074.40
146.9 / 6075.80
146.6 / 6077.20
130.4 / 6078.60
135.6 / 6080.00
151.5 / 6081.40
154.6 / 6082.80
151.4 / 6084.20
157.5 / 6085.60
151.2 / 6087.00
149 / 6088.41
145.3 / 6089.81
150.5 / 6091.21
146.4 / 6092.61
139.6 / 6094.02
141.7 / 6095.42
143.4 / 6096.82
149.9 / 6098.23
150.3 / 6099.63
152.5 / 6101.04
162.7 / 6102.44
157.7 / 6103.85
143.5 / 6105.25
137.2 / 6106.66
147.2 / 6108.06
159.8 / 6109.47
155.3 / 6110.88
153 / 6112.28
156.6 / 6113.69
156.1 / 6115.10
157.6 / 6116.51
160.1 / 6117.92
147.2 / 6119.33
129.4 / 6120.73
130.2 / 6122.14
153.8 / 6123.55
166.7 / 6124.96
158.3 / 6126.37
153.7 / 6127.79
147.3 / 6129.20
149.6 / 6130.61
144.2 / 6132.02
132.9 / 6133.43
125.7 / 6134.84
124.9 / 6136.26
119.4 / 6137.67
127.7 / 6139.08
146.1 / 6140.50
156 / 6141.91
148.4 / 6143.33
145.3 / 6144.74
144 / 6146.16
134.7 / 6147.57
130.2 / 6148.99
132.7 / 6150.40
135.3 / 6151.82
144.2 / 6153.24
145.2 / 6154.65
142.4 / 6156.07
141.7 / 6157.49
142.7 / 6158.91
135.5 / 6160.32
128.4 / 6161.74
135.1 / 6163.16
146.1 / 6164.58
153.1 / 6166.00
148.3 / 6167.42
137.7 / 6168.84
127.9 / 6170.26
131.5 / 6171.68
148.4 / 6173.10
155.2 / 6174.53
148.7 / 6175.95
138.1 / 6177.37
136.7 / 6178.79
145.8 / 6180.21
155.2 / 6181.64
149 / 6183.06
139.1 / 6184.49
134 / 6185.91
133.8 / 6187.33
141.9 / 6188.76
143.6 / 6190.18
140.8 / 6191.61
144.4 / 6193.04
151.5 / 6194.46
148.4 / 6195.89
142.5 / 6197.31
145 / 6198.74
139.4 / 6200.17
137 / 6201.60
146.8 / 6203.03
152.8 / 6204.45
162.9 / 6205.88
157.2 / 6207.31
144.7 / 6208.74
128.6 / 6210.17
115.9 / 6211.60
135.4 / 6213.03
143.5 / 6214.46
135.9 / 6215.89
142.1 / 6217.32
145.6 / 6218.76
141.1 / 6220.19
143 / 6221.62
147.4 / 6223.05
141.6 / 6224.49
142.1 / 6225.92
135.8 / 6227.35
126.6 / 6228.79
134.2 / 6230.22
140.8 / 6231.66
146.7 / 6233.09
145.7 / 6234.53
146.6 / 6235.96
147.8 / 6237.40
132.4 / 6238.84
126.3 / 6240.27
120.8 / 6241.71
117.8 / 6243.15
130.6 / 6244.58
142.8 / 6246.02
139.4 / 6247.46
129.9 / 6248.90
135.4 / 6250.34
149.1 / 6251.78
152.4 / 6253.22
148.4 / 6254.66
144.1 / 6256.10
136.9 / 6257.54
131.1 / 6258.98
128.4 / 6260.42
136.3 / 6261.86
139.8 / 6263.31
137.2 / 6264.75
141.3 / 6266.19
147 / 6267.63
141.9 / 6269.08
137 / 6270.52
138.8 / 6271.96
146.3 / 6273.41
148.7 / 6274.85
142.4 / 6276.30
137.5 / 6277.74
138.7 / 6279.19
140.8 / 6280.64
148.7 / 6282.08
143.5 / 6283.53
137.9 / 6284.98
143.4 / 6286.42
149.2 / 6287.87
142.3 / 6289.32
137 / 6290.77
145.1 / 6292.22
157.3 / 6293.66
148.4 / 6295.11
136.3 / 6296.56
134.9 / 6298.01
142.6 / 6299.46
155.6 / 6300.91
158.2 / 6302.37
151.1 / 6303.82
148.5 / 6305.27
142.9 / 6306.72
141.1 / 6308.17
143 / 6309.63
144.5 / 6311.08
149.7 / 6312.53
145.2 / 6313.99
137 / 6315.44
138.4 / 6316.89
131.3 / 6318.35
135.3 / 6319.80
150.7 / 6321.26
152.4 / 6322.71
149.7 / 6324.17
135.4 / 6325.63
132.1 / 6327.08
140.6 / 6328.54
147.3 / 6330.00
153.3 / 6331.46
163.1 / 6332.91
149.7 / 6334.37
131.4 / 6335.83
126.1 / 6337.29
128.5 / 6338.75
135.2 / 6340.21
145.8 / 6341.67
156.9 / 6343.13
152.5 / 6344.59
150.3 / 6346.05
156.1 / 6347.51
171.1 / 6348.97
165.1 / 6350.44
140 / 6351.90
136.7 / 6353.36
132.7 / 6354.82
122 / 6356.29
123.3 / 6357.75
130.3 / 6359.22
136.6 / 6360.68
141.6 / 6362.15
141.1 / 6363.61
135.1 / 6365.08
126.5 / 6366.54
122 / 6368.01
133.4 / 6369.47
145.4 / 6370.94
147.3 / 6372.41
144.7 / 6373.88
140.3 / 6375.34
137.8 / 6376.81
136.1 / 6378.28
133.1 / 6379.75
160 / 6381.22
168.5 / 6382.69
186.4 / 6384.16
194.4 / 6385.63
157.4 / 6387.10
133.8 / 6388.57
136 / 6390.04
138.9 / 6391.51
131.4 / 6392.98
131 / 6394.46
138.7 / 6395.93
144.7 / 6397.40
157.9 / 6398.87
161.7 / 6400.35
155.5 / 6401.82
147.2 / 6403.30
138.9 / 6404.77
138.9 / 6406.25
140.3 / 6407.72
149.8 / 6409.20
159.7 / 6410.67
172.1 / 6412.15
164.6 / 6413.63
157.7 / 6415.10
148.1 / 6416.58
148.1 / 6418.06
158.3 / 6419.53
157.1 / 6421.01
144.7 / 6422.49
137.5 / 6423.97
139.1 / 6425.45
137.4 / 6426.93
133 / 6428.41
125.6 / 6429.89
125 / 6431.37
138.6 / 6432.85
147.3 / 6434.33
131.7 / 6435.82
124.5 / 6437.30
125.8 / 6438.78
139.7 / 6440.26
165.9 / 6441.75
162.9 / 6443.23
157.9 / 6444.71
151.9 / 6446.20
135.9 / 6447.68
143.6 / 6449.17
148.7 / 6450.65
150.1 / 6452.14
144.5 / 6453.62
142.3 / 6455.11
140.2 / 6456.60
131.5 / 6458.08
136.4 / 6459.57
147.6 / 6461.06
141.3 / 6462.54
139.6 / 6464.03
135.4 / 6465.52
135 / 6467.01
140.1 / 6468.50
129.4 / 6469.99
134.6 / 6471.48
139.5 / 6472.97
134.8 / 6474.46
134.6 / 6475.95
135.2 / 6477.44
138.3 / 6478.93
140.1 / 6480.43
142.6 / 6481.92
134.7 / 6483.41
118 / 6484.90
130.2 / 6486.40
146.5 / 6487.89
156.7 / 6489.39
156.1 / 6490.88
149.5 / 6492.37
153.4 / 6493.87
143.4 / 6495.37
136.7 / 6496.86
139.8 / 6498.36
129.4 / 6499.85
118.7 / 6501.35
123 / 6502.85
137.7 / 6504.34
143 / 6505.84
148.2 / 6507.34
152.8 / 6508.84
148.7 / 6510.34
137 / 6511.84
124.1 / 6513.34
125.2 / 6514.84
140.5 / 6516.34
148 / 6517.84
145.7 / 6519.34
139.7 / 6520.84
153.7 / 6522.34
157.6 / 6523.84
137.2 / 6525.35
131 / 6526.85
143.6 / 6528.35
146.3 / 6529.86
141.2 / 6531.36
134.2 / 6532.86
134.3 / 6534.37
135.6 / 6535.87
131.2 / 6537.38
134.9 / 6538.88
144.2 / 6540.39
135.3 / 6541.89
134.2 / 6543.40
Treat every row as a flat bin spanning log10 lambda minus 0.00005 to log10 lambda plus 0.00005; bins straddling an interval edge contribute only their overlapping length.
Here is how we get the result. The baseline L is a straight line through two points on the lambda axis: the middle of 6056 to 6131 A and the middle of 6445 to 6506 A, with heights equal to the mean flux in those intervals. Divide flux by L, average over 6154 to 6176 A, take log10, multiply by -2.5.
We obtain 0.050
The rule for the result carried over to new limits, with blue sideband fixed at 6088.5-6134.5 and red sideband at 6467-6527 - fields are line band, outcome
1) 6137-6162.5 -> 0.071 mag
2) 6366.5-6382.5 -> 0.017 mag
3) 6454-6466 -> 0.006 mag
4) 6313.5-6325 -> 0.012 mag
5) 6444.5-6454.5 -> -0.047 mag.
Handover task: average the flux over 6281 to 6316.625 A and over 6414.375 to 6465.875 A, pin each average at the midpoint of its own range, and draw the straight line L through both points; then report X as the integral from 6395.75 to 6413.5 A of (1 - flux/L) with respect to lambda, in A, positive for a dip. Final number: -1.0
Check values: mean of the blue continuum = 145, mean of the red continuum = 143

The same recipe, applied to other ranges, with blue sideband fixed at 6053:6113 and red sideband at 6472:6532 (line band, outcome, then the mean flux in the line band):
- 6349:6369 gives 1.1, 136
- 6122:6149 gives 1.2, 142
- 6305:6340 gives 0.6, 142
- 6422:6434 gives 0.6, 135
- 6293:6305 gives -0.2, 148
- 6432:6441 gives 0.5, 135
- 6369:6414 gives -2.0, 149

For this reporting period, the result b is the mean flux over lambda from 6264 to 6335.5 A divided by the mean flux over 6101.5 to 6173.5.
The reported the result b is 1.0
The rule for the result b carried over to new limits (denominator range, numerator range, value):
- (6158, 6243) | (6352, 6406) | 1.01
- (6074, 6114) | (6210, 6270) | 0.93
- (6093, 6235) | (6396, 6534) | 0.99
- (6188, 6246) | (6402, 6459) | 1.03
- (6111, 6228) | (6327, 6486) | 1.00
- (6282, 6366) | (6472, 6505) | 0.96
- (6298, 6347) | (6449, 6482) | 0.96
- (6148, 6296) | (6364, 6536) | 1.01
